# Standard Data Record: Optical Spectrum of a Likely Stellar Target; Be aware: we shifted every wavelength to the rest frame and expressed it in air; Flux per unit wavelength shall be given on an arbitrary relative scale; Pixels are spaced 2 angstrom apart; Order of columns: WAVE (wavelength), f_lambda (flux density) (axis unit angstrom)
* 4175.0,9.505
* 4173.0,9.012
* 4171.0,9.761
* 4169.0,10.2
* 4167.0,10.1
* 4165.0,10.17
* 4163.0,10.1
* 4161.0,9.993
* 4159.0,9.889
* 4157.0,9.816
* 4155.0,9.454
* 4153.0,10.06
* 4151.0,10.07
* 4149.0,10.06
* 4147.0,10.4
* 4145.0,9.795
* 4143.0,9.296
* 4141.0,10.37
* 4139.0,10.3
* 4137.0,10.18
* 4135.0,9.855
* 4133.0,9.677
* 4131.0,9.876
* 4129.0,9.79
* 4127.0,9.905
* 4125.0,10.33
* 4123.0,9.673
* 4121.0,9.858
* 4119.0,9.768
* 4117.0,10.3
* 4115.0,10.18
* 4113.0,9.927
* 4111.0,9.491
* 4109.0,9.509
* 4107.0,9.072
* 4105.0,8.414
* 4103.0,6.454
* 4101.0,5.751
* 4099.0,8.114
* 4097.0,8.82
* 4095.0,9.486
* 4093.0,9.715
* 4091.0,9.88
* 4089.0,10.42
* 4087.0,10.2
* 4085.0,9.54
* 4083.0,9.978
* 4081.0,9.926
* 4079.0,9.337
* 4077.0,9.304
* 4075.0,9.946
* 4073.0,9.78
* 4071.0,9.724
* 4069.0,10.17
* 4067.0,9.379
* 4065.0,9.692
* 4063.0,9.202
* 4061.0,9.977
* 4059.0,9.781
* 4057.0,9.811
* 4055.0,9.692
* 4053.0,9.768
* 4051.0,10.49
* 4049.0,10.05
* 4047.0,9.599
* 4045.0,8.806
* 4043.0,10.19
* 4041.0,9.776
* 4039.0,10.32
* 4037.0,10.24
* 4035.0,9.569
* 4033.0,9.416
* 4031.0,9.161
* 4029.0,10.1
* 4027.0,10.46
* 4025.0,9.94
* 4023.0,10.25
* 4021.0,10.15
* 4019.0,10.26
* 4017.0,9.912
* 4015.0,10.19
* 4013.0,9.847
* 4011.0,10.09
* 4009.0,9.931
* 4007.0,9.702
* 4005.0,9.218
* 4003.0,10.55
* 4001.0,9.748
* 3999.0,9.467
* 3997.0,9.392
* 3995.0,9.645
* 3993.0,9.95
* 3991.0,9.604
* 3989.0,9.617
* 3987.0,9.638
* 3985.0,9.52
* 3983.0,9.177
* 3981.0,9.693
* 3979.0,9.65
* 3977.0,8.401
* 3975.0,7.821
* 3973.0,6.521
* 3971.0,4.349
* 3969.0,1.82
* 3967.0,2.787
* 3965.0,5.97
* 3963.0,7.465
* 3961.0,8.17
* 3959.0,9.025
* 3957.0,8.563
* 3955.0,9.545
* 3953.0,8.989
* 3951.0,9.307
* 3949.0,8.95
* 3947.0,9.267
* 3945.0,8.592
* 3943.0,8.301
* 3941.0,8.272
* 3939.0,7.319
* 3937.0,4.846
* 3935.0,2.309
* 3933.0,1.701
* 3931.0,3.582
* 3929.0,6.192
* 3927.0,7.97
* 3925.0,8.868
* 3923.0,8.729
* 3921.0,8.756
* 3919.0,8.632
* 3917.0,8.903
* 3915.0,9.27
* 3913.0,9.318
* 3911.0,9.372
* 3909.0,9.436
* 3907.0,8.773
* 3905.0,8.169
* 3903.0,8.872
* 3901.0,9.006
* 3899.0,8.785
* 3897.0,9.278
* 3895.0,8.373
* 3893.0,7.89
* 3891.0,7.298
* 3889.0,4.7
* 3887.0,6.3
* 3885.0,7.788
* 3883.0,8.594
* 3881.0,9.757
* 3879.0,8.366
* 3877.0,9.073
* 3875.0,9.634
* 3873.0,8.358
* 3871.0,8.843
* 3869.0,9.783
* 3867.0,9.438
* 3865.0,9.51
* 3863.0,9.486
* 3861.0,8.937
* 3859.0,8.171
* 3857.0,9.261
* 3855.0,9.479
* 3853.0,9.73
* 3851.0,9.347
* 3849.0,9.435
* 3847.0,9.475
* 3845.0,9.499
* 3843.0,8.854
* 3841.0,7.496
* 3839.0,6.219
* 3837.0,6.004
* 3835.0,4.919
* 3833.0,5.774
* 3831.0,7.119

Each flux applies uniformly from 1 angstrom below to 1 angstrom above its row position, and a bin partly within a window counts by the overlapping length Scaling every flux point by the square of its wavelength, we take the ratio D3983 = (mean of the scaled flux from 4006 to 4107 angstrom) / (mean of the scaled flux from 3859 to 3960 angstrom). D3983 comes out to 1.26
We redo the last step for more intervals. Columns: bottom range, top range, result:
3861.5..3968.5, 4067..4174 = 1.34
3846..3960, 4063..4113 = 1.22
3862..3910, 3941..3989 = 0.97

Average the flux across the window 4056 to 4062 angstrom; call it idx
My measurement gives 9.86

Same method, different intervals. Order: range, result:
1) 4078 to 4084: 9.75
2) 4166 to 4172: 10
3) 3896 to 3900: 9.03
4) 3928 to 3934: 3.82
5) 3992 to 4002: 9.64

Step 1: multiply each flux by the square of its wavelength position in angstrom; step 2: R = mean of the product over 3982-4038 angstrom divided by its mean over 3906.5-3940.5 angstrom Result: 1.4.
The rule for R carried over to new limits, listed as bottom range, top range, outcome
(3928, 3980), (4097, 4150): 1.51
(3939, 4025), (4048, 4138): 1.15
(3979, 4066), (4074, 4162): 1.03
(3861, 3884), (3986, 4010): 1.13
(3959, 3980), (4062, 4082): 1.58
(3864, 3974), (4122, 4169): 1.44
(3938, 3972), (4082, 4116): 1.31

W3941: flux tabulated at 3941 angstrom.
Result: 8.272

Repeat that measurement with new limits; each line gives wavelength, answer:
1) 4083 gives 9.978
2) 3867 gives 9.438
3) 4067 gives 9.379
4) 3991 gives 9.604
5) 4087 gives 10.2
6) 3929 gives 6.192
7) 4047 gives 9.599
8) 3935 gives 2.309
